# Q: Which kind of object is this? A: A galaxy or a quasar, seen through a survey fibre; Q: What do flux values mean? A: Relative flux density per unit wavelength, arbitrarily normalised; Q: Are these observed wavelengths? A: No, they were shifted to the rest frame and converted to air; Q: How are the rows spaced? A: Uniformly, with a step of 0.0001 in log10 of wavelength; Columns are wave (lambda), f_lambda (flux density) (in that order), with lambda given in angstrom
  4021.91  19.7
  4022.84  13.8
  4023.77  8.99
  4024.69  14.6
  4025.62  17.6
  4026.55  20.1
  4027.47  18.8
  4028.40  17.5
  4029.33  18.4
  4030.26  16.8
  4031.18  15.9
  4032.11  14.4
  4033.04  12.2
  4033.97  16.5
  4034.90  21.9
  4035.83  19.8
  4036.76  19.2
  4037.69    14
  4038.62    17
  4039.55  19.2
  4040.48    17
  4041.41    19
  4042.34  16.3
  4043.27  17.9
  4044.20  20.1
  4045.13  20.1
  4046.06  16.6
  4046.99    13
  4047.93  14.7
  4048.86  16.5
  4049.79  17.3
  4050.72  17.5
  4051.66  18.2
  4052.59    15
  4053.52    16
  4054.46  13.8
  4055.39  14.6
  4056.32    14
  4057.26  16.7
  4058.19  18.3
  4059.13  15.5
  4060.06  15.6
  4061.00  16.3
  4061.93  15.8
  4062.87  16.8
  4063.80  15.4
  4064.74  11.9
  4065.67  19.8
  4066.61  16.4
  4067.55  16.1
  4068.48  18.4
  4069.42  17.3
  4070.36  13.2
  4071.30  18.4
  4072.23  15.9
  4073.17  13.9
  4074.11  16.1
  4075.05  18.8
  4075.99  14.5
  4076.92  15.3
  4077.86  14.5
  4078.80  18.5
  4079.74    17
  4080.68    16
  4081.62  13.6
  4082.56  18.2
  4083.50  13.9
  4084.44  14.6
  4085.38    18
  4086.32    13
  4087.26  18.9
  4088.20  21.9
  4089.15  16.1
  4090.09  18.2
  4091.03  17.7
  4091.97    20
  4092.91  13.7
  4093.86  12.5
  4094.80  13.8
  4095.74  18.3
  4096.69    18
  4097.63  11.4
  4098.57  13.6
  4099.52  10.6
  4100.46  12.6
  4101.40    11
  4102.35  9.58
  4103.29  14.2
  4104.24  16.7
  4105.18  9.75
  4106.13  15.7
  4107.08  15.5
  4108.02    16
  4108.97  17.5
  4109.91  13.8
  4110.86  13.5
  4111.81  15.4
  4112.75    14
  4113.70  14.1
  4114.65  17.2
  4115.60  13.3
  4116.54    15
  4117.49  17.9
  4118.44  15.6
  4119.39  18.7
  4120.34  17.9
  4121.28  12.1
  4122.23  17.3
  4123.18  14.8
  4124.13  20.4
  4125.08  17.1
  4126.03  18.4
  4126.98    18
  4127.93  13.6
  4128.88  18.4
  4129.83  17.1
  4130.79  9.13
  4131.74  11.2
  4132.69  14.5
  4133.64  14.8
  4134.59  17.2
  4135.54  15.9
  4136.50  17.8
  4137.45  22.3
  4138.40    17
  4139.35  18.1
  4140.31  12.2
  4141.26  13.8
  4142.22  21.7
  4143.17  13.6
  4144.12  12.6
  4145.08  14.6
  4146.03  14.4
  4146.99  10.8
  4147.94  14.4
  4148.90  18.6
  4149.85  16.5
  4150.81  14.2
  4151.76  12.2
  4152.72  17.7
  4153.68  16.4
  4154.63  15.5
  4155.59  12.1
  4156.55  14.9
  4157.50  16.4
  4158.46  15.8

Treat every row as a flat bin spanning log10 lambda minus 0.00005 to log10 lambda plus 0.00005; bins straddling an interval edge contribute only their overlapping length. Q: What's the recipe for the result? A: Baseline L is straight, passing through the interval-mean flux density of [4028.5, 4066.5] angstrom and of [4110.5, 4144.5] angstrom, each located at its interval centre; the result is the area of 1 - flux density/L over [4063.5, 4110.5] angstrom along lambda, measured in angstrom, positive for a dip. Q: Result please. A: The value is 2.21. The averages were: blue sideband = 16.6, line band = 15.5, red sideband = 15.9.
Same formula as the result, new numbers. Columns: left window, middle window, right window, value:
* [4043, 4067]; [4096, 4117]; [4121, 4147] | 2.5 angstrom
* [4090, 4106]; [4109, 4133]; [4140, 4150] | -1.8 angstrom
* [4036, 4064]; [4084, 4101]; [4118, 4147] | 0.6 angstrom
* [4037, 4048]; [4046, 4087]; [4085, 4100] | 1.6 angstrom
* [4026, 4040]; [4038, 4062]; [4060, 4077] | 0.3 angstrom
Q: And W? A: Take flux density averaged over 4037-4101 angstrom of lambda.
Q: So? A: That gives 16.2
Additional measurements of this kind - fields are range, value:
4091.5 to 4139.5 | 15.3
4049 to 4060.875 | 16.1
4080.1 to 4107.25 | 15.1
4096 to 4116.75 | 14.1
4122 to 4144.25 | 16.2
